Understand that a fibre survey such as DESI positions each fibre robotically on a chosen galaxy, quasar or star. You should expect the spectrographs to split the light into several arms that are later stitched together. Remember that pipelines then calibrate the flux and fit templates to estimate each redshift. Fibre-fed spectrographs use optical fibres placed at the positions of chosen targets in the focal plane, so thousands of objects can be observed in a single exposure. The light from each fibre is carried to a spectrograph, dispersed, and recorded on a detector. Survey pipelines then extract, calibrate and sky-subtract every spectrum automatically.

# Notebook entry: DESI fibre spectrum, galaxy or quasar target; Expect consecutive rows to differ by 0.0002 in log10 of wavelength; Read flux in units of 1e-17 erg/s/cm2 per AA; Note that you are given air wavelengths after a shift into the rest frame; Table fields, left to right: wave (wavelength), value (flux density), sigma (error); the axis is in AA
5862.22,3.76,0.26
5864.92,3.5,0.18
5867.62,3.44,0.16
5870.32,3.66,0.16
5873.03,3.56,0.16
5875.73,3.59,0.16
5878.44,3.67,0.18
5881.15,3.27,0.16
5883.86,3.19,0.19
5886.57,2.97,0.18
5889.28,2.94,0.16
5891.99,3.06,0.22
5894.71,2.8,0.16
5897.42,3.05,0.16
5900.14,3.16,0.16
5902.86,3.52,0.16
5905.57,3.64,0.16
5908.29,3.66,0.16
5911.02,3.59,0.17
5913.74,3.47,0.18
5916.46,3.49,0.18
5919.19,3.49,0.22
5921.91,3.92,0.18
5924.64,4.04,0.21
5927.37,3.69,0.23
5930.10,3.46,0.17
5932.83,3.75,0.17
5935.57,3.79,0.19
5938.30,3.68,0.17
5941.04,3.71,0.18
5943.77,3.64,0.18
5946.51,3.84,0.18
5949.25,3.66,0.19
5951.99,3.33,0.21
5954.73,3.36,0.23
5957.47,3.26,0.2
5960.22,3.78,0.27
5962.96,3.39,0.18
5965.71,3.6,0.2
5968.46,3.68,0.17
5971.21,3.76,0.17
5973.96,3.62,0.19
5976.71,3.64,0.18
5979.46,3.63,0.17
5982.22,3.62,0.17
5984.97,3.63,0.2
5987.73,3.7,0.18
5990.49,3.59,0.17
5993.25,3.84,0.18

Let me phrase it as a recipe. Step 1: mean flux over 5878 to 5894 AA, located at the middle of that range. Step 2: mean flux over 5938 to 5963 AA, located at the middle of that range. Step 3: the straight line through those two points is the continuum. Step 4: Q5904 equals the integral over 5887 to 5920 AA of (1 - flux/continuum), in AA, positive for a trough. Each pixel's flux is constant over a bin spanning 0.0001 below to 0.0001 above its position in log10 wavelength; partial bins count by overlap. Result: -0.5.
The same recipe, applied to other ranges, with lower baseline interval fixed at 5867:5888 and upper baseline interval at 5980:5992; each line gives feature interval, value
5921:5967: -1.2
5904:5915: -0.3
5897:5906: 0.3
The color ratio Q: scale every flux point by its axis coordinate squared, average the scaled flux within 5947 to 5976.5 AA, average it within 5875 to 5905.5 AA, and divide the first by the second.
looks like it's 1.1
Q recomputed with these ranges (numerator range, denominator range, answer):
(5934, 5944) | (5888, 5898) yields 1.28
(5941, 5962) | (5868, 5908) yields 1.10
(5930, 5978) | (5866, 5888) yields 1.08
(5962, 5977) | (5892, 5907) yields 1.15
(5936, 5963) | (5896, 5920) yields 1.05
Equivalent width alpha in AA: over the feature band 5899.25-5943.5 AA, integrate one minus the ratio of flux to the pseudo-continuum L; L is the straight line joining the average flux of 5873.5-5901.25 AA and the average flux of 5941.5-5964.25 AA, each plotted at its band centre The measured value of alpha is -3.5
